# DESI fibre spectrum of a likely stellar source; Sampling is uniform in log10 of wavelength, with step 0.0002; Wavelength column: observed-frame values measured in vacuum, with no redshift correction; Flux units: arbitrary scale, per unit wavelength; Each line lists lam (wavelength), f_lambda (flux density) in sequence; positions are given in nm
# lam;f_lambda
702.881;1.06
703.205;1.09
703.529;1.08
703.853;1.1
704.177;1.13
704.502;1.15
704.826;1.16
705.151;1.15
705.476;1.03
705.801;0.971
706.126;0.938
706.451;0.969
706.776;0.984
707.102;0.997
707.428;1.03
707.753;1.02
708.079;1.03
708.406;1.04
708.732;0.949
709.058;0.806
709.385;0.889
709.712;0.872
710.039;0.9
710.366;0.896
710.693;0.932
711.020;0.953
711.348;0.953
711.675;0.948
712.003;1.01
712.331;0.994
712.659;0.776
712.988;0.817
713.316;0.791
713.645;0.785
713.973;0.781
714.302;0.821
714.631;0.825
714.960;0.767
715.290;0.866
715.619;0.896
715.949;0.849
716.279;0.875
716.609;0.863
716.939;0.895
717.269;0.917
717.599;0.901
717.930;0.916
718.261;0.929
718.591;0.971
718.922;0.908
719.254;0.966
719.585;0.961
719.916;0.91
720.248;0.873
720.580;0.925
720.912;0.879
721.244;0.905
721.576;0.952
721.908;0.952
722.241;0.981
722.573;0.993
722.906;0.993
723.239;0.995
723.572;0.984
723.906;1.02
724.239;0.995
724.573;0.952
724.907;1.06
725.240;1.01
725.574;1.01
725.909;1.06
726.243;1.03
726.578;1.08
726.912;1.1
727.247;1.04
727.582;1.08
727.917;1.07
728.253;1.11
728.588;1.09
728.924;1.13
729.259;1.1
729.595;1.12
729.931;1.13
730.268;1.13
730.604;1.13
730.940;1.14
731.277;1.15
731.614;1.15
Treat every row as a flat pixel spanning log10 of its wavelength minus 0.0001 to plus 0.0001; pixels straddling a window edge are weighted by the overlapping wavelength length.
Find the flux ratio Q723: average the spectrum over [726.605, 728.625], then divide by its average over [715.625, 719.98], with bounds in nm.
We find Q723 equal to 1.19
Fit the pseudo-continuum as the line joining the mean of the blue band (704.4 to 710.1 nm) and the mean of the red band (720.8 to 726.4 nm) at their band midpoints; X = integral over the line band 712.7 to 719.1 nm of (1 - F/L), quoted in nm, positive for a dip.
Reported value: 0.84 nm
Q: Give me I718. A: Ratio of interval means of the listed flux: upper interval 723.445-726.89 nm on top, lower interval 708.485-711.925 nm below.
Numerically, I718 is 1.1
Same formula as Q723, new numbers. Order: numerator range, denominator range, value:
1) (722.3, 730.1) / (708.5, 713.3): 1.16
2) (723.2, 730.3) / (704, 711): 1.07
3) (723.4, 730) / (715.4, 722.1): 1.16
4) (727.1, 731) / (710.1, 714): 1.24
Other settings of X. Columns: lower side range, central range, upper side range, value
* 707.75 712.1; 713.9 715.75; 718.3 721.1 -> 0.21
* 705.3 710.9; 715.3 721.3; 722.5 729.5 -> 0.60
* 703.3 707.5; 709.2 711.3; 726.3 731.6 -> 0.31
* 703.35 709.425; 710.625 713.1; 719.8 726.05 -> 0.20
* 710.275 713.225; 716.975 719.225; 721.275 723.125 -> 0.06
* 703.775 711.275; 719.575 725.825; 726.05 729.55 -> 0.56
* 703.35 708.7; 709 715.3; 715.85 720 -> 0.70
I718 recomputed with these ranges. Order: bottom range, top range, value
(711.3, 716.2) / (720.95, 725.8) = 1.15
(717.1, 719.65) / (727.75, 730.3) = 1.19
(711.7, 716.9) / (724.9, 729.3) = 1.26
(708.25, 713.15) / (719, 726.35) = 1.06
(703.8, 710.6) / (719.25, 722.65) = 0.94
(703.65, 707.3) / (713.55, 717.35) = 0.80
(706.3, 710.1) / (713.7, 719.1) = 0.91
